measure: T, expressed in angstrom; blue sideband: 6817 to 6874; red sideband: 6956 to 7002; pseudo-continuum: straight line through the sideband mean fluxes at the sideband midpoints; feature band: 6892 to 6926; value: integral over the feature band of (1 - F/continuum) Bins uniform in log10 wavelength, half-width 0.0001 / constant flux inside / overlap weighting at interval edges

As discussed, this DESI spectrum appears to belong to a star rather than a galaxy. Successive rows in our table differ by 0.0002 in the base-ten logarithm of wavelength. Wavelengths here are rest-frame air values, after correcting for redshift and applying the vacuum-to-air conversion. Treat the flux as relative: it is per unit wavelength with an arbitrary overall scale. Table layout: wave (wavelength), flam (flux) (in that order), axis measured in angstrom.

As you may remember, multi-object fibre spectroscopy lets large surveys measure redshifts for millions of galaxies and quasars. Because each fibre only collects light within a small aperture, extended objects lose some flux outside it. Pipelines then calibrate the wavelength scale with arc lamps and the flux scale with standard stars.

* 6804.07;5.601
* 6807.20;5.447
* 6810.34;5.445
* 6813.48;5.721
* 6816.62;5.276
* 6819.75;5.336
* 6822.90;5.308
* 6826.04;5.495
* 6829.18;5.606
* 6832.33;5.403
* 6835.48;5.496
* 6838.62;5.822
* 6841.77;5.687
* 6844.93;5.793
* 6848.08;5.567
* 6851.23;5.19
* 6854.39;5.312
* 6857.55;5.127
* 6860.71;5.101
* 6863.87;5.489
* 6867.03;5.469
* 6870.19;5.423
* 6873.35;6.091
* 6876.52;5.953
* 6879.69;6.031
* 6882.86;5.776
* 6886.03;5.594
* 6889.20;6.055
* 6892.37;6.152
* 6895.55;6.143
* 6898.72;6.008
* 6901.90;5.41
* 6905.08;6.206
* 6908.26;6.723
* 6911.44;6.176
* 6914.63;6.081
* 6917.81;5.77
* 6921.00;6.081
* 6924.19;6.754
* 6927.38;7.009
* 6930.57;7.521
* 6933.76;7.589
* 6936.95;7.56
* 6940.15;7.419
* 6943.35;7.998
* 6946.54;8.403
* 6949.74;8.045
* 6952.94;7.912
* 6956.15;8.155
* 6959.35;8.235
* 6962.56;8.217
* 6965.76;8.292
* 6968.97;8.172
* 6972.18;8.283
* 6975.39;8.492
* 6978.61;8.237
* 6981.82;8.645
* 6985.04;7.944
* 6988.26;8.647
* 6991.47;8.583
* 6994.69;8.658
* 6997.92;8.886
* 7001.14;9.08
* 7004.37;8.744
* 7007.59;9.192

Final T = 3.6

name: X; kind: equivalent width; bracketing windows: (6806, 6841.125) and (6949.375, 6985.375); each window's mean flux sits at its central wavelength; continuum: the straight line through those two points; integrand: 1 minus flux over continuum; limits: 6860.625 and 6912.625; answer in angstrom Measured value 6.2 angstrom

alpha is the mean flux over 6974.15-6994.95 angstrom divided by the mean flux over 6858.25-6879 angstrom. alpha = 1.5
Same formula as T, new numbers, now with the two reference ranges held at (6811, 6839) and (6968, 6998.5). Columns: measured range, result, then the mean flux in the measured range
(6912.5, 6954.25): 1.7 angstrom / 7.22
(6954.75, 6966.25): -0.3 angstrom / 8.22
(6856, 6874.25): 2.4 angstrom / 5.43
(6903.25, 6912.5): 0.9 angstrom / 6.36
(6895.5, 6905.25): 1.4 angstrom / 5.87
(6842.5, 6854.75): 0.9 angstrom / 5.49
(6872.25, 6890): 1.7 angstrom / 5.9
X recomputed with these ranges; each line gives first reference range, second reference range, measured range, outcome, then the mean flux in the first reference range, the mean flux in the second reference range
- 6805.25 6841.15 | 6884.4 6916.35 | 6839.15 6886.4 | 1.7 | 5.49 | 6.05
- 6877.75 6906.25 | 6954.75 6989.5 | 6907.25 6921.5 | 0.9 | 5.93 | 8.3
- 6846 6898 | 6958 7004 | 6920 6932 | 0.3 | 5.66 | 8.46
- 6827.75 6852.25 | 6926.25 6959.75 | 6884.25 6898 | 1.4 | 5.58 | 7.8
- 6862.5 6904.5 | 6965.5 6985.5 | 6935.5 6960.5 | -1.3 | 5.83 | 8.31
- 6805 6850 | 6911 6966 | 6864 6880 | 1.4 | 5.53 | 7.41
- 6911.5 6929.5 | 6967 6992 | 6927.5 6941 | -1.3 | 6.36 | 8.37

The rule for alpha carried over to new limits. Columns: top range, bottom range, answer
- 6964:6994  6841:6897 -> 1.48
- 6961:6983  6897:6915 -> 1.37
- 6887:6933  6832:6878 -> 1.14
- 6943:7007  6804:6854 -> 1.53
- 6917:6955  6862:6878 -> 1.30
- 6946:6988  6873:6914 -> 1.37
